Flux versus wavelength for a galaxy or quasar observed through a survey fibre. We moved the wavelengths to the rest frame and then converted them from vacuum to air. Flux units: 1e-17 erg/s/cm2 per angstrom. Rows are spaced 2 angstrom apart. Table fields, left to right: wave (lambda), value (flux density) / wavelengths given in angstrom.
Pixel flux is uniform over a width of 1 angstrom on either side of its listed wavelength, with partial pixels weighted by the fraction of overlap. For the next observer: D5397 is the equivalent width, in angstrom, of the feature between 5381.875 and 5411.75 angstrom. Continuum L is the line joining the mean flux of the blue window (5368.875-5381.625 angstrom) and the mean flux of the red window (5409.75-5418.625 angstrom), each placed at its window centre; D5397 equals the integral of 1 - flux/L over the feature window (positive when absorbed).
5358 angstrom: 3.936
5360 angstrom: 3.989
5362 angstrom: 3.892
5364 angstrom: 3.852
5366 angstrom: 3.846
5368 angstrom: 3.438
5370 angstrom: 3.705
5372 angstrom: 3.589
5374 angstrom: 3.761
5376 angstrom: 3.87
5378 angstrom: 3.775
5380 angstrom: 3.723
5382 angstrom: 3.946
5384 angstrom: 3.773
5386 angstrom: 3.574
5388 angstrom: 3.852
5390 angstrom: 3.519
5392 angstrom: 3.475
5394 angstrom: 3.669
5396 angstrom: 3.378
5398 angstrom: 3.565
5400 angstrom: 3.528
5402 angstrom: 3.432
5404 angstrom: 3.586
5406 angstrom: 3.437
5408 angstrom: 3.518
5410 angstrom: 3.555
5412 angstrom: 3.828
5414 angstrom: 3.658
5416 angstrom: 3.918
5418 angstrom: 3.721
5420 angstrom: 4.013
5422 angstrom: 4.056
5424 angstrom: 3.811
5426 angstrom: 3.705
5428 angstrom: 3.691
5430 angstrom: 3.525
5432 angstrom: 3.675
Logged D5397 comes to 1.32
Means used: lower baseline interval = 3.74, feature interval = 3.58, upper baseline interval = 3.75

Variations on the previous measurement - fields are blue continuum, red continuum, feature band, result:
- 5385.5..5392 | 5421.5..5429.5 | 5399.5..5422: 0.3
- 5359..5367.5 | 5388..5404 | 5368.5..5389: -0.2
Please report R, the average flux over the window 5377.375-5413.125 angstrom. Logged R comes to 3.62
